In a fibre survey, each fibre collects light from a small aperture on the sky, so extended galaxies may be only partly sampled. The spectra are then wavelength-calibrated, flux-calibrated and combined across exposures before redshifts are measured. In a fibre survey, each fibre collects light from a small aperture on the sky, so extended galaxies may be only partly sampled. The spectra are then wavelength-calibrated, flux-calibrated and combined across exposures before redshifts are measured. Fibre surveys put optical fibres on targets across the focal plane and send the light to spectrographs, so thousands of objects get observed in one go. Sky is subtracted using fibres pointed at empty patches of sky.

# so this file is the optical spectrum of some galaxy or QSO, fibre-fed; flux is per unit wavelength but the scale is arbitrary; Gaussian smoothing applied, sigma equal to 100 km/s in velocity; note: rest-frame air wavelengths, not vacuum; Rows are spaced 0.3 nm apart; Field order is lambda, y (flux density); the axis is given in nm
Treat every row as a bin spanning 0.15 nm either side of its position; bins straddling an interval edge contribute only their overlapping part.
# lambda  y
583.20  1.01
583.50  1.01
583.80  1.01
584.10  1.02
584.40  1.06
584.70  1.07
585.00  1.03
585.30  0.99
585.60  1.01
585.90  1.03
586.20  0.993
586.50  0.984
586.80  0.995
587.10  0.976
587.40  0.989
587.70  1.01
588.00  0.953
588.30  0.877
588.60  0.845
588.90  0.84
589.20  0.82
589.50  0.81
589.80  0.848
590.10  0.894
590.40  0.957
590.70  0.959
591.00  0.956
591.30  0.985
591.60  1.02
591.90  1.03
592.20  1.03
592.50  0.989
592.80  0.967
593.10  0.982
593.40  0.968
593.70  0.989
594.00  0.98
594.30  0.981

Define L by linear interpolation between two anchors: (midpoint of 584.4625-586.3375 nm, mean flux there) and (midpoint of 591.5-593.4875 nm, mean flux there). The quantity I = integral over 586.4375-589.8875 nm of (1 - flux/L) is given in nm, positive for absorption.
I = 0.35 nm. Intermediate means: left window 1.02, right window 0.998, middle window 0.912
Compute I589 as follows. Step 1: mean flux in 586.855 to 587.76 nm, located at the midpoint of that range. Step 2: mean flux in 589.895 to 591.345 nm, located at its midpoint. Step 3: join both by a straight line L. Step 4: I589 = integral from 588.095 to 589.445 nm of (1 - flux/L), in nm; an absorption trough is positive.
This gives 0.17 nm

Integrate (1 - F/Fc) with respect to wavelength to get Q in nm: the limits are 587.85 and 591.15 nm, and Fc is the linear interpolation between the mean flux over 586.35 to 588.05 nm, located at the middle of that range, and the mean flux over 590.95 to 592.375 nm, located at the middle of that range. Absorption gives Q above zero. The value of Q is 0.36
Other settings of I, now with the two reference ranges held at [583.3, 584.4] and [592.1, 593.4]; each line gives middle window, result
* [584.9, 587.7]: 0.031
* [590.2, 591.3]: 0.041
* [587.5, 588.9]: 0.124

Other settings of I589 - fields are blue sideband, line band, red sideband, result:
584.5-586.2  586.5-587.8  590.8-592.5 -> 0.034 nm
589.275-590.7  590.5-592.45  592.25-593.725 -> -0.132 nm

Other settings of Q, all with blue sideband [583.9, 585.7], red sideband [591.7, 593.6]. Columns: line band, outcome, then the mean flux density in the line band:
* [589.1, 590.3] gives 0.190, 0.849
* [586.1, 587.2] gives 0.037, 0.987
